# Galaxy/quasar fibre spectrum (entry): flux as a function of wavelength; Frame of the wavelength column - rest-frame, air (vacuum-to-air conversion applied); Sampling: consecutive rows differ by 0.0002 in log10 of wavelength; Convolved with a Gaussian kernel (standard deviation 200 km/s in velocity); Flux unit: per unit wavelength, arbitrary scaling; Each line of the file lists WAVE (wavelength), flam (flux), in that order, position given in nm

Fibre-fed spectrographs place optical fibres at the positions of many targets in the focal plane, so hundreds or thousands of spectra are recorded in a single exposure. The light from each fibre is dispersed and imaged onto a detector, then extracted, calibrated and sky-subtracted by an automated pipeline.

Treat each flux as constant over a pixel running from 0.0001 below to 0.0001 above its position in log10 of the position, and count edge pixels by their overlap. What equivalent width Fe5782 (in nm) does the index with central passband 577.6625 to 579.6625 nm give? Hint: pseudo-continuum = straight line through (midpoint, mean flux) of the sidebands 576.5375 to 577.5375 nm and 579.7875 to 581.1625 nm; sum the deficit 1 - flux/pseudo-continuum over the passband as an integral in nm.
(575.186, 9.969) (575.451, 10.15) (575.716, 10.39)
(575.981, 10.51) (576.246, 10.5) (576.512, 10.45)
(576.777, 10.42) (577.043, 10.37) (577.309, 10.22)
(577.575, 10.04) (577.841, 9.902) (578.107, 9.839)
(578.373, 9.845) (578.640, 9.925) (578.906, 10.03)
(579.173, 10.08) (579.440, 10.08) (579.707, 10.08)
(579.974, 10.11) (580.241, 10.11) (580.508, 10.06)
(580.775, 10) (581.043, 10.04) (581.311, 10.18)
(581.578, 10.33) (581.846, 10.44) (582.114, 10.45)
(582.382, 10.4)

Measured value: 0.05 nm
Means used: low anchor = 10.3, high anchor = 10.1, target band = 9.96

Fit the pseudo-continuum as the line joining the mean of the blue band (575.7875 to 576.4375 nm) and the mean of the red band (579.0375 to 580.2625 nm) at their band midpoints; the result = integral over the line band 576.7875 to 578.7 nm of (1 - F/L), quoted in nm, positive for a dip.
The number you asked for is 0.05 nm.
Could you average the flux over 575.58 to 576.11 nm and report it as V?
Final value 10.5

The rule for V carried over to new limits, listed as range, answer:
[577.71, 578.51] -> 9.86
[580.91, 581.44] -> 10.1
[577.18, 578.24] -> 10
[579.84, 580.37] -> 10.1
